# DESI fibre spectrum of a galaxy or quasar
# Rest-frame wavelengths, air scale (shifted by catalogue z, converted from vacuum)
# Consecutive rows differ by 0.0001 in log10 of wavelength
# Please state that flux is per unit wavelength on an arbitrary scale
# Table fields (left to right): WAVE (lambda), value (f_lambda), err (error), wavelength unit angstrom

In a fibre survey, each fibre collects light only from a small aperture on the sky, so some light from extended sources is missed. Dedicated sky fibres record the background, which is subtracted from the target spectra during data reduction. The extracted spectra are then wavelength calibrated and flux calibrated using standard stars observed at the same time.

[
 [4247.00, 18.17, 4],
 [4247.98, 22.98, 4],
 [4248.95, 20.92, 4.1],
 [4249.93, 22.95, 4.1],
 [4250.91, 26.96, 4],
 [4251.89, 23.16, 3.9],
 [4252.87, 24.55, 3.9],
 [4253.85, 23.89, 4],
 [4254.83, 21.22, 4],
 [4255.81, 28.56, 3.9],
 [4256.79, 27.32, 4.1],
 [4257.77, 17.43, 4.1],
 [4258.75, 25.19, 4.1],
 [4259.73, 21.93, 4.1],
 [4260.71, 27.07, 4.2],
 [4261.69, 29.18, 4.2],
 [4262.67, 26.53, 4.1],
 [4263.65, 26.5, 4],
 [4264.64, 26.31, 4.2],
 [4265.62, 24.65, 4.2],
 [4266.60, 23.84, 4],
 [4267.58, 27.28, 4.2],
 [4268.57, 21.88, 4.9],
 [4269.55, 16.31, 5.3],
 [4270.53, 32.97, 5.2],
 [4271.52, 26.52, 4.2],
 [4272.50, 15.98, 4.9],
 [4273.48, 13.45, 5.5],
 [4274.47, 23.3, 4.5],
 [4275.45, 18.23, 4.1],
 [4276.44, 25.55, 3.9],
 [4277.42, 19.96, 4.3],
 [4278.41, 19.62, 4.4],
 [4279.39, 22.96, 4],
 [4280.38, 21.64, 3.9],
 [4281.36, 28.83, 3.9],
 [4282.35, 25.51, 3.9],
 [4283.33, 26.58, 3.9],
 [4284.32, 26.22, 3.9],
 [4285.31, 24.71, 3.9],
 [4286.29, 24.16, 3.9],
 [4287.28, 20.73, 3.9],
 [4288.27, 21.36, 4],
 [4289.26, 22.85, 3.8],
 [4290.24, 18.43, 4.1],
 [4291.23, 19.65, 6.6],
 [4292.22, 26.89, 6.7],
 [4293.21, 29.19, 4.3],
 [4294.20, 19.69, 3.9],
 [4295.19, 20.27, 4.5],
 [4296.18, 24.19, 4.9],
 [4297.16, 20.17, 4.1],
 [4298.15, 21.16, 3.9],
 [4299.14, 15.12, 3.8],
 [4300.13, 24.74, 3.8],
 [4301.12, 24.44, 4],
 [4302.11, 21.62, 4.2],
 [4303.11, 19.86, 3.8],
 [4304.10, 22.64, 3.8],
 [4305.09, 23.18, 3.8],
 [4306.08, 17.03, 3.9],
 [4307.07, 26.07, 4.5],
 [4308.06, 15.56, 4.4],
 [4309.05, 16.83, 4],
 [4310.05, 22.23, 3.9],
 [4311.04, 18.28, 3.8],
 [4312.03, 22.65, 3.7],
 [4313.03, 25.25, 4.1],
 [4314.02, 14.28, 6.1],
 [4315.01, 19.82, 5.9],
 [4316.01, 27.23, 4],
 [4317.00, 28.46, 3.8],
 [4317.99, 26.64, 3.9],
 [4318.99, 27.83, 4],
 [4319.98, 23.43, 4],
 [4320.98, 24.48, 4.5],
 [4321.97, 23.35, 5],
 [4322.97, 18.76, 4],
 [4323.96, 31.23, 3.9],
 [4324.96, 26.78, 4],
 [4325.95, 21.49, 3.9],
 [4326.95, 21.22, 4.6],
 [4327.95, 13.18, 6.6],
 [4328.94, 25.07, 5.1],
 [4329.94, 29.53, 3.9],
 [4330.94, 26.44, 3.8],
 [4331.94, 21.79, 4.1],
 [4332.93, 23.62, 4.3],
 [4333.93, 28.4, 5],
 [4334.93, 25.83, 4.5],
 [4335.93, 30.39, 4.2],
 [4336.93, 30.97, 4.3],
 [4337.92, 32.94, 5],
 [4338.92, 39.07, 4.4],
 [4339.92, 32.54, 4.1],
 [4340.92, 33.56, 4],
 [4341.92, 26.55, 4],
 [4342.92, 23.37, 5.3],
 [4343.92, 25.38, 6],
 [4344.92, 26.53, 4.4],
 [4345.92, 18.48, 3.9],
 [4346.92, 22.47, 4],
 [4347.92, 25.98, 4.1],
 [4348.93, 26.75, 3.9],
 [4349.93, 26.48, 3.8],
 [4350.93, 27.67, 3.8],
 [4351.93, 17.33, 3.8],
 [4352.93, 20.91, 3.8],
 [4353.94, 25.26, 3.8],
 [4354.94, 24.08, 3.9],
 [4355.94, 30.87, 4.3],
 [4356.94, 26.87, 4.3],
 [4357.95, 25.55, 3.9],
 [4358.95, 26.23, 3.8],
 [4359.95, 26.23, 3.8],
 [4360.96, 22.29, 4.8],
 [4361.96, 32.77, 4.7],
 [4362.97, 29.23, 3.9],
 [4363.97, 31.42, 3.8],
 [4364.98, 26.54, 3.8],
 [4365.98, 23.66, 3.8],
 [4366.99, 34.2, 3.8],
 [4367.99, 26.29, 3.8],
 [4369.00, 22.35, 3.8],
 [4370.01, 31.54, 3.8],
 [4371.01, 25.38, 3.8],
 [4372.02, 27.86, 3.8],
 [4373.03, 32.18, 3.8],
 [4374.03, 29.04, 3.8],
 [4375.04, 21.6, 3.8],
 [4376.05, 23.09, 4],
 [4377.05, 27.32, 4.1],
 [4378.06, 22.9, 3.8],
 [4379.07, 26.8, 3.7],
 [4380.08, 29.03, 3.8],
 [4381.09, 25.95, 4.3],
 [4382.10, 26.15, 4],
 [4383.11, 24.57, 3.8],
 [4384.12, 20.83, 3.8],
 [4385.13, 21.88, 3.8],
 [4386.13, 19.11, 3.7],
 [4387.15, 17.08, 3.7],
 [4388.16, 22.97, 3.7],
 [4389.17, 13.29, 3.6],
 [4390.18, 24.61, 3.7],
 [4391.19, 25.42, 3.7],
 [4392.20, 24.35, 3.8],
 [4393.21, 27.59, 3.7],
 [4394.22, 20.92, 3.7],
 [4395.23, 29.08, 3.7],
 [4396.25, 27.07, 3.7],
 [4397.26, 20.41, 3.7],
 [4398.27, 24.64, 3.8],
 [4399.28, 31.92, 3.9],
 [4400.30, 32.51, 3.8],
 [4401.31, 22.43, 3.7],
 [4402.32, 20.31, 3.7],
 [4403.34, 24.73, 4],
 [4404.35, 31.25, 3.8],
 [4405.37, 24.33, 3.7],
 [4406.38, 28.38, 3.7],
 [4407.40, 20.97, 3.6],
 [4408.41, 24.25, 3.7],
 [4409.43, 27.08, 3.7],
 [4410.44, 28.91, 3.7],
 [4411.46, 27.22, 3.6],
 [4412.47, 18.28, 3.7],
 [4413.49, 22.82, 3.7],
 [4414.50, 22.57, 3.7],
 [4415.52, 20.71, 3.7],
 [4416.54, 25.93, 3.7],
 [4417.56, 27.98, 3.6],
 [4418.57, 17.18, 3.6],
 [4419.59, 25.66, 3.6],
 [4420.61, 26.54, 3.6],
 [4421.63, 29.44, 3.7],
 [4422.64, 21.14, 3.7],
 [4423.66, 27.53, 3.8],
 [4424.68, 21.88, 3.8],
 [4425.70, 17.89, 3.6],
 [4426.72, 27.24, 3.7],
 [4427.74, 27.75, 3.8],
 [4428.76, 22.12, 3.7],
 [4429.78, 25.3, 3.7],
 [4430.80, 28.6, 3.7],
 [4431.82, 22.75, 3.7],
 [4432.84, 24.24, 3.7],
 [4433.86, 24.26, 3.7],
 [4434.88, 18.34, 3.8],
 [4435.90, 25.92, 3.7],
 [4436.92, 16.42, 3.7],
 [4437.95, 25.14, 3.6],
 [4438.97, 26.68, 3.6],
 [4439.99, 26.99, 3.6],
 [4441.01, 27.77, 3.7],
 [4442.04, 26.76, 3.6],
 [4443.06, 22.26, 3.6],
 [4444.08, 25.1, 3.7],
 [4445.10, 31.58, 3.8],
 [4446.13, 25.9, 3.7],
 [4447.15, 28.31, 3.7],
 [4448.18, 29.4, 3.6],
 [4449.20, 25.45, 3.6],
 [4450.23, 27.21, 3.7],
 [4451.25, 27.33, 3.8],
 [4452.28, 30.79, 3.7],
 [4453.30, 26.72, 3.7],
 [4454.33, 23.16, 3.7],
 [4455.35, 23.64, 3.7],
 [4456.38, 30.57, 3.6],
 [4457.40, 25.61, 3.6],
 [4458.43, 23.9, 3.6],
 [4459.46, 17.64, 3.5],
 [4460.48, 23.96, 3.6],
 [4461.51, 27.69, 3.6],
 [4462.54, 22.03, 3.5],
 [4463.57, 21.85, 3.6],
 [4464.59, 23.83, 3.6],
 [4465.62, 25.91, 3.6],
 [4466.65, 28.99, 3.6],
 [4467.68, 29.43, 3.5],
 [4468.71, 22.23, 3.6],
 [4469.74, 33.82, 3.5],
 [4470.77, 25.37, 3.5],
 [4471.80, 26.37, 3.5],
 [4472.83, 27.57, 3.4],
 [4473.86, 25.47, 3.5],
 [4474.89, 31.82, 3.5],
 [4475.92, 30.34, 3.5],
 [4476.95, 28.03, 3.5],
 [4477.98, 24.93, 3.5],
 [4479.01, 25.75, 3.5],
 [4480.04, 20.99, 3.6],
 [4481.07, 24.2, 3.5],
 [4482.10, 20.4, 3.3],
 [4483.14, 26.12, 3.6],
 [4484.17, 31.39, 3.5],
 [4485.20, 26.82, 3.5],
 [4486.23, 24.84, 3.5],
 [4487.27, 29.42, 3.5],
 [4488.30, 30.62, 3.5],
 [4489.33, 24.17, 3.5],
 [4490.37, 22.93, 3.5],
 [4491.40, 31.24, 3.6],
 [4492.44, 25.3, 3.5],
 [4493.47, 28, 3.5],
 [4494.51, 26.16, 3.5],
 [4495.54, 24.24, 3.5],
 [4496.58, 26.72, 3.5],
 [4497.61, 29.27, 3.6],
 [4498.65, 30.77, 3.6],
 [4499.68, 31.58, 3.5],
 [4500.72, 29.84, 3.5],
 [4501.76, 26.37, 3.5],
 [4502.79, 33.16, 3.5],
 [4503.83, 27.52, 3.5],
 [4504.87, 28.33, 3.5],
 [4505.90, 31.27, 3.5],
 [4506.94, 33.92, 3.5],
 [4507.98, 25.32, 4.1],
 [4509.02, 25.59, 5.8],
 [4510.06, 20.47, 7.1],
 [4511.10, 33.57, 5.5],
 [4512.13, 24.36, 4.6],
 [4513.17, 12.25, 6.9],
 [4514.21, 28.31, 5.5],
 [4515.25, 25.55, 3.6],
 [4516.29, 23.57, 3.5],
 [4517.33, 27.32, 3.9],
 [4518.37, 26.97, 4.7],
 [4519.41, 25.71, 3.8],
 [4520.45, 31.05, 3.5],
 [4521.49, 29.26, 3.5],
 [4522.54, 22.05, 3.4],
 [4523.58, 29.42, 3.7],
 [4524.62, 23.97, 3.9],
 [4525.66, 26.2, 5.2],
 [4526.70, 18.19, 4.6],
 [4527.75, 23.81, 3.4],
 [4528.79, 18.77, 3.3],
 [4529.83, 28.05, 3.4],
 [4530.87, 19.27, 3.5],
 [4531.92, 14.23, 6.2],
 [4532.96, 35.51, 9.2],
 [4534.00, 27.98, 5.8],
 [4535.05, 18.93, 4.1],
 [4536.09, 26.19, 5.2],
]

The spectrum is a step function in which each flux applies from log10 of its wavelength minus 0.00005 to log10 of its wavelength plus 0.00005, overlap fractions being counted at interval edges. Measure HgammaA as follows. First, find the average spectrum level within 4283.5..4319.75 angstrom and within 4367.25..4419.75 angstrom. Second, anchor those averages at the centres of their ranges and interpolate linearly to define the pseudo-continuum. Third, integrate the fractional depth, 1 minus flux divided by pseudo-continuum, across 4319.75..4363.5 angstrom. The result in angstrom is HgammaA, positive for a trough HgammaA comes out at -4.9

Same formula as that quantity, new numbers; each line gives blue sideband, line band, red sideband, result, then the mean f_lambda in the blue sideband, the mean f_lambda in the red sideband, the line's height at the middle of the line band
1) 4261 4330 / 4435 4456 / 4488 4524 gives -0.06 angstrom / 22.8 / 27.2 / 25.9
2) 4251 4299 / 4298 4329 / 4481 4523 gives 2.38 angstrom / 23.4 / 27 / 24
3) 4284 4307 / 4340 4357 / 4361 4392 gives -0.74 angstrom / 22.1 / 25.4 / 24.3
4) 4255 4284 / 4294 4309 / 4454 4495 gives 2.00 angstrom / 23.8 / 26.1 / 24.2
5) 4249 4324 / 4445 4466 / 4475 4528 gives 0.13 angstrom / 23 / 26.7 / 25.9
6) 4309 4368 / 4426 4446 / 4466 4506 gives 1.39 angstrom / 25.6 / 27.4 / 26.8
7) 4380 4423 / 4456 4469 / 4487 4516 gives 0.63 angstrom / 24.3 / 27.3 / 26.2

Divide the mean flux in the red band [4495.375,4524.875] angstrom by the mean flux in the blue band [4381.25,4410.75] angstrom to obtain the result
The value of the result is 1.12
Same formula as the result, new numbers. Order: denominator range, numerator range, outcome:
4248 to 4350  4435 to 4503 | 1.11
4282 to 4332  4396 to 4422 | 1.10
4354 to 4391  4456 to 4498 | 1.02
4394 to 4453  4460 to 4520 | 1.06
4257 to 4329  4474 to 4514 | 1.19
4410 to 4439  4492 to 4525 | 1.13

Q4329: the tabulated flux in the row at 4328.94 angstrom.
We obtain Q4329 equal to 25.07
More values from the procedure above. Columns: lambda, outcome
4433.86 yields 24.26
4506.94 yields 33.92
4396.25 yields 27.07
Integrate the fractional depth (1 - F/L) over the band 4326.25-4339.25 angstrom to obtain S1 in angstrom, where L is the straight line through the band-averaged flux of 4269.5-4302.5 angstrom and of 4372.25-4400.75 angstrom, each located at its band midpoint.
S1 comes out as -1.65 angstrom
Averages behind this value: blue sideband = 22.5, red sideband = 24.7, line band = 26.6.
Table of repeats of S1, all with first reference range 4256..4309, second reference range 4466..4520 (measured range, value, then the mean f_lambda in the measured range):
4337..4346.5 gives -1.88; 28.8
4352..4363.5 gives -0.81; 26.1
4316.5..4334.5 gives -0.64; 24.5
